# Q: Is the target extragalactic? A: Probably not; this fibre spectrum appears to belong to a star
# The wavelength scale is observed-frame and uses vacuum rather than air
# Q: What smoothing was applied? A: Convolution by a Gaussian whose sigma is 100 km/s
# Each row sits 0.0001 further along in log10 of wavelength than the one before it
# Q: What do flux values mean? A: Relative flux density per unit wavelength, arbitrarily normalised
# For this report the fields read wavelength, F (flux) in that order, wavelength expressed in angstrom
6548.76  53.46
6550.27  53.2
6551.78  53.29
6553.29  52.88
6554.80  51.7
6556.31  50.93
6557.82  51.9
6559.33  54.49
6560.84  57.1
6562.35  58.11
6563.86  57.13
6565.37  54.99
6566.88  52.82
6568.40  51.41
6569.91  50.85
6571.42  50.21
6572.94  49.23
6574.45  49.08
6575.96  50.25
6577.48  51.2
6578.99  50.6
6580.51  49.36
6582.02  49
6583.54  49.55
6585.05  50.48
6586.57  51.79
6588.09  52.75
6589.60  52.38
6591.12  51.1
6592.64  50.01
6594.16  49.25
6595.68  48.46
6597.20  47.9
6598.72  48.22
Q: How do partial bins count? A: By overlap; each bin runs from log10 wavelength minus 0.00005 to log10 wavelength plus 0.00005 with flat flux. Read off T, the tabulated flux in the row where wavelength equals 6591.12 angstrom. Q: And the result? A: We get 51.1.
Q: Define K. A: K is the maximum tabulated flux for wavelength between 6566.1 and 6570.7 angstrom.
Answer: 52.82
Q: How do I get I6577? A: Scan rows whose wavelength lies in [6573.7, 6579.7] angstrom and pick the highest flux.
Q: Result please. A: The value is 51.2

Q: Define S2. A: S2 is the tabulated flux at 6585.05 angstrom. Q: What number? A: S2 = 50.48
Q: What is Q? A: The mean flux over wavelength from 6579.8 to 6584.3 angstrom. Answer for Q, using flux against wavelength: 49.4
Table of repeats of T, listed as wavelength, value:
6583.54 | 49.55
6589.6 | 52.38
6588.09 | 52.75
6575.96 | 50.25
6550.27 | 53.2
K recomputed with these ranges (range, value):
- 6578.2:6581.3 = 50.6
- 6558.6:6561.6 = 57.1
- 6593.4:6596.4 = 49.25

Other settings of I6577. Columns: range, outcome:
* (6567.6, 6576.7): 51.41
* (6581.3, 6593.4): 52.75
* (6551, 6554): 53.29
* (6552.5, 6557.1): 52.88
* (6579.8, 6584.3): 49.55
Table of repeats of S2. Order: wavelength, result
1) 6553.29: 52.88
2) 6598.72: 48.22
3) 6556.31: 50.93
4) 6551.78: 53.29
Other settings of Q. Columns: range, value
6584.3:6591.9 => 51.7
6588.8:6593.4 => 51.2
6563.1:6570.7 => 53.4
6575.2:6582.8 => 50.1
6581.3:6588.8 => 50.7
